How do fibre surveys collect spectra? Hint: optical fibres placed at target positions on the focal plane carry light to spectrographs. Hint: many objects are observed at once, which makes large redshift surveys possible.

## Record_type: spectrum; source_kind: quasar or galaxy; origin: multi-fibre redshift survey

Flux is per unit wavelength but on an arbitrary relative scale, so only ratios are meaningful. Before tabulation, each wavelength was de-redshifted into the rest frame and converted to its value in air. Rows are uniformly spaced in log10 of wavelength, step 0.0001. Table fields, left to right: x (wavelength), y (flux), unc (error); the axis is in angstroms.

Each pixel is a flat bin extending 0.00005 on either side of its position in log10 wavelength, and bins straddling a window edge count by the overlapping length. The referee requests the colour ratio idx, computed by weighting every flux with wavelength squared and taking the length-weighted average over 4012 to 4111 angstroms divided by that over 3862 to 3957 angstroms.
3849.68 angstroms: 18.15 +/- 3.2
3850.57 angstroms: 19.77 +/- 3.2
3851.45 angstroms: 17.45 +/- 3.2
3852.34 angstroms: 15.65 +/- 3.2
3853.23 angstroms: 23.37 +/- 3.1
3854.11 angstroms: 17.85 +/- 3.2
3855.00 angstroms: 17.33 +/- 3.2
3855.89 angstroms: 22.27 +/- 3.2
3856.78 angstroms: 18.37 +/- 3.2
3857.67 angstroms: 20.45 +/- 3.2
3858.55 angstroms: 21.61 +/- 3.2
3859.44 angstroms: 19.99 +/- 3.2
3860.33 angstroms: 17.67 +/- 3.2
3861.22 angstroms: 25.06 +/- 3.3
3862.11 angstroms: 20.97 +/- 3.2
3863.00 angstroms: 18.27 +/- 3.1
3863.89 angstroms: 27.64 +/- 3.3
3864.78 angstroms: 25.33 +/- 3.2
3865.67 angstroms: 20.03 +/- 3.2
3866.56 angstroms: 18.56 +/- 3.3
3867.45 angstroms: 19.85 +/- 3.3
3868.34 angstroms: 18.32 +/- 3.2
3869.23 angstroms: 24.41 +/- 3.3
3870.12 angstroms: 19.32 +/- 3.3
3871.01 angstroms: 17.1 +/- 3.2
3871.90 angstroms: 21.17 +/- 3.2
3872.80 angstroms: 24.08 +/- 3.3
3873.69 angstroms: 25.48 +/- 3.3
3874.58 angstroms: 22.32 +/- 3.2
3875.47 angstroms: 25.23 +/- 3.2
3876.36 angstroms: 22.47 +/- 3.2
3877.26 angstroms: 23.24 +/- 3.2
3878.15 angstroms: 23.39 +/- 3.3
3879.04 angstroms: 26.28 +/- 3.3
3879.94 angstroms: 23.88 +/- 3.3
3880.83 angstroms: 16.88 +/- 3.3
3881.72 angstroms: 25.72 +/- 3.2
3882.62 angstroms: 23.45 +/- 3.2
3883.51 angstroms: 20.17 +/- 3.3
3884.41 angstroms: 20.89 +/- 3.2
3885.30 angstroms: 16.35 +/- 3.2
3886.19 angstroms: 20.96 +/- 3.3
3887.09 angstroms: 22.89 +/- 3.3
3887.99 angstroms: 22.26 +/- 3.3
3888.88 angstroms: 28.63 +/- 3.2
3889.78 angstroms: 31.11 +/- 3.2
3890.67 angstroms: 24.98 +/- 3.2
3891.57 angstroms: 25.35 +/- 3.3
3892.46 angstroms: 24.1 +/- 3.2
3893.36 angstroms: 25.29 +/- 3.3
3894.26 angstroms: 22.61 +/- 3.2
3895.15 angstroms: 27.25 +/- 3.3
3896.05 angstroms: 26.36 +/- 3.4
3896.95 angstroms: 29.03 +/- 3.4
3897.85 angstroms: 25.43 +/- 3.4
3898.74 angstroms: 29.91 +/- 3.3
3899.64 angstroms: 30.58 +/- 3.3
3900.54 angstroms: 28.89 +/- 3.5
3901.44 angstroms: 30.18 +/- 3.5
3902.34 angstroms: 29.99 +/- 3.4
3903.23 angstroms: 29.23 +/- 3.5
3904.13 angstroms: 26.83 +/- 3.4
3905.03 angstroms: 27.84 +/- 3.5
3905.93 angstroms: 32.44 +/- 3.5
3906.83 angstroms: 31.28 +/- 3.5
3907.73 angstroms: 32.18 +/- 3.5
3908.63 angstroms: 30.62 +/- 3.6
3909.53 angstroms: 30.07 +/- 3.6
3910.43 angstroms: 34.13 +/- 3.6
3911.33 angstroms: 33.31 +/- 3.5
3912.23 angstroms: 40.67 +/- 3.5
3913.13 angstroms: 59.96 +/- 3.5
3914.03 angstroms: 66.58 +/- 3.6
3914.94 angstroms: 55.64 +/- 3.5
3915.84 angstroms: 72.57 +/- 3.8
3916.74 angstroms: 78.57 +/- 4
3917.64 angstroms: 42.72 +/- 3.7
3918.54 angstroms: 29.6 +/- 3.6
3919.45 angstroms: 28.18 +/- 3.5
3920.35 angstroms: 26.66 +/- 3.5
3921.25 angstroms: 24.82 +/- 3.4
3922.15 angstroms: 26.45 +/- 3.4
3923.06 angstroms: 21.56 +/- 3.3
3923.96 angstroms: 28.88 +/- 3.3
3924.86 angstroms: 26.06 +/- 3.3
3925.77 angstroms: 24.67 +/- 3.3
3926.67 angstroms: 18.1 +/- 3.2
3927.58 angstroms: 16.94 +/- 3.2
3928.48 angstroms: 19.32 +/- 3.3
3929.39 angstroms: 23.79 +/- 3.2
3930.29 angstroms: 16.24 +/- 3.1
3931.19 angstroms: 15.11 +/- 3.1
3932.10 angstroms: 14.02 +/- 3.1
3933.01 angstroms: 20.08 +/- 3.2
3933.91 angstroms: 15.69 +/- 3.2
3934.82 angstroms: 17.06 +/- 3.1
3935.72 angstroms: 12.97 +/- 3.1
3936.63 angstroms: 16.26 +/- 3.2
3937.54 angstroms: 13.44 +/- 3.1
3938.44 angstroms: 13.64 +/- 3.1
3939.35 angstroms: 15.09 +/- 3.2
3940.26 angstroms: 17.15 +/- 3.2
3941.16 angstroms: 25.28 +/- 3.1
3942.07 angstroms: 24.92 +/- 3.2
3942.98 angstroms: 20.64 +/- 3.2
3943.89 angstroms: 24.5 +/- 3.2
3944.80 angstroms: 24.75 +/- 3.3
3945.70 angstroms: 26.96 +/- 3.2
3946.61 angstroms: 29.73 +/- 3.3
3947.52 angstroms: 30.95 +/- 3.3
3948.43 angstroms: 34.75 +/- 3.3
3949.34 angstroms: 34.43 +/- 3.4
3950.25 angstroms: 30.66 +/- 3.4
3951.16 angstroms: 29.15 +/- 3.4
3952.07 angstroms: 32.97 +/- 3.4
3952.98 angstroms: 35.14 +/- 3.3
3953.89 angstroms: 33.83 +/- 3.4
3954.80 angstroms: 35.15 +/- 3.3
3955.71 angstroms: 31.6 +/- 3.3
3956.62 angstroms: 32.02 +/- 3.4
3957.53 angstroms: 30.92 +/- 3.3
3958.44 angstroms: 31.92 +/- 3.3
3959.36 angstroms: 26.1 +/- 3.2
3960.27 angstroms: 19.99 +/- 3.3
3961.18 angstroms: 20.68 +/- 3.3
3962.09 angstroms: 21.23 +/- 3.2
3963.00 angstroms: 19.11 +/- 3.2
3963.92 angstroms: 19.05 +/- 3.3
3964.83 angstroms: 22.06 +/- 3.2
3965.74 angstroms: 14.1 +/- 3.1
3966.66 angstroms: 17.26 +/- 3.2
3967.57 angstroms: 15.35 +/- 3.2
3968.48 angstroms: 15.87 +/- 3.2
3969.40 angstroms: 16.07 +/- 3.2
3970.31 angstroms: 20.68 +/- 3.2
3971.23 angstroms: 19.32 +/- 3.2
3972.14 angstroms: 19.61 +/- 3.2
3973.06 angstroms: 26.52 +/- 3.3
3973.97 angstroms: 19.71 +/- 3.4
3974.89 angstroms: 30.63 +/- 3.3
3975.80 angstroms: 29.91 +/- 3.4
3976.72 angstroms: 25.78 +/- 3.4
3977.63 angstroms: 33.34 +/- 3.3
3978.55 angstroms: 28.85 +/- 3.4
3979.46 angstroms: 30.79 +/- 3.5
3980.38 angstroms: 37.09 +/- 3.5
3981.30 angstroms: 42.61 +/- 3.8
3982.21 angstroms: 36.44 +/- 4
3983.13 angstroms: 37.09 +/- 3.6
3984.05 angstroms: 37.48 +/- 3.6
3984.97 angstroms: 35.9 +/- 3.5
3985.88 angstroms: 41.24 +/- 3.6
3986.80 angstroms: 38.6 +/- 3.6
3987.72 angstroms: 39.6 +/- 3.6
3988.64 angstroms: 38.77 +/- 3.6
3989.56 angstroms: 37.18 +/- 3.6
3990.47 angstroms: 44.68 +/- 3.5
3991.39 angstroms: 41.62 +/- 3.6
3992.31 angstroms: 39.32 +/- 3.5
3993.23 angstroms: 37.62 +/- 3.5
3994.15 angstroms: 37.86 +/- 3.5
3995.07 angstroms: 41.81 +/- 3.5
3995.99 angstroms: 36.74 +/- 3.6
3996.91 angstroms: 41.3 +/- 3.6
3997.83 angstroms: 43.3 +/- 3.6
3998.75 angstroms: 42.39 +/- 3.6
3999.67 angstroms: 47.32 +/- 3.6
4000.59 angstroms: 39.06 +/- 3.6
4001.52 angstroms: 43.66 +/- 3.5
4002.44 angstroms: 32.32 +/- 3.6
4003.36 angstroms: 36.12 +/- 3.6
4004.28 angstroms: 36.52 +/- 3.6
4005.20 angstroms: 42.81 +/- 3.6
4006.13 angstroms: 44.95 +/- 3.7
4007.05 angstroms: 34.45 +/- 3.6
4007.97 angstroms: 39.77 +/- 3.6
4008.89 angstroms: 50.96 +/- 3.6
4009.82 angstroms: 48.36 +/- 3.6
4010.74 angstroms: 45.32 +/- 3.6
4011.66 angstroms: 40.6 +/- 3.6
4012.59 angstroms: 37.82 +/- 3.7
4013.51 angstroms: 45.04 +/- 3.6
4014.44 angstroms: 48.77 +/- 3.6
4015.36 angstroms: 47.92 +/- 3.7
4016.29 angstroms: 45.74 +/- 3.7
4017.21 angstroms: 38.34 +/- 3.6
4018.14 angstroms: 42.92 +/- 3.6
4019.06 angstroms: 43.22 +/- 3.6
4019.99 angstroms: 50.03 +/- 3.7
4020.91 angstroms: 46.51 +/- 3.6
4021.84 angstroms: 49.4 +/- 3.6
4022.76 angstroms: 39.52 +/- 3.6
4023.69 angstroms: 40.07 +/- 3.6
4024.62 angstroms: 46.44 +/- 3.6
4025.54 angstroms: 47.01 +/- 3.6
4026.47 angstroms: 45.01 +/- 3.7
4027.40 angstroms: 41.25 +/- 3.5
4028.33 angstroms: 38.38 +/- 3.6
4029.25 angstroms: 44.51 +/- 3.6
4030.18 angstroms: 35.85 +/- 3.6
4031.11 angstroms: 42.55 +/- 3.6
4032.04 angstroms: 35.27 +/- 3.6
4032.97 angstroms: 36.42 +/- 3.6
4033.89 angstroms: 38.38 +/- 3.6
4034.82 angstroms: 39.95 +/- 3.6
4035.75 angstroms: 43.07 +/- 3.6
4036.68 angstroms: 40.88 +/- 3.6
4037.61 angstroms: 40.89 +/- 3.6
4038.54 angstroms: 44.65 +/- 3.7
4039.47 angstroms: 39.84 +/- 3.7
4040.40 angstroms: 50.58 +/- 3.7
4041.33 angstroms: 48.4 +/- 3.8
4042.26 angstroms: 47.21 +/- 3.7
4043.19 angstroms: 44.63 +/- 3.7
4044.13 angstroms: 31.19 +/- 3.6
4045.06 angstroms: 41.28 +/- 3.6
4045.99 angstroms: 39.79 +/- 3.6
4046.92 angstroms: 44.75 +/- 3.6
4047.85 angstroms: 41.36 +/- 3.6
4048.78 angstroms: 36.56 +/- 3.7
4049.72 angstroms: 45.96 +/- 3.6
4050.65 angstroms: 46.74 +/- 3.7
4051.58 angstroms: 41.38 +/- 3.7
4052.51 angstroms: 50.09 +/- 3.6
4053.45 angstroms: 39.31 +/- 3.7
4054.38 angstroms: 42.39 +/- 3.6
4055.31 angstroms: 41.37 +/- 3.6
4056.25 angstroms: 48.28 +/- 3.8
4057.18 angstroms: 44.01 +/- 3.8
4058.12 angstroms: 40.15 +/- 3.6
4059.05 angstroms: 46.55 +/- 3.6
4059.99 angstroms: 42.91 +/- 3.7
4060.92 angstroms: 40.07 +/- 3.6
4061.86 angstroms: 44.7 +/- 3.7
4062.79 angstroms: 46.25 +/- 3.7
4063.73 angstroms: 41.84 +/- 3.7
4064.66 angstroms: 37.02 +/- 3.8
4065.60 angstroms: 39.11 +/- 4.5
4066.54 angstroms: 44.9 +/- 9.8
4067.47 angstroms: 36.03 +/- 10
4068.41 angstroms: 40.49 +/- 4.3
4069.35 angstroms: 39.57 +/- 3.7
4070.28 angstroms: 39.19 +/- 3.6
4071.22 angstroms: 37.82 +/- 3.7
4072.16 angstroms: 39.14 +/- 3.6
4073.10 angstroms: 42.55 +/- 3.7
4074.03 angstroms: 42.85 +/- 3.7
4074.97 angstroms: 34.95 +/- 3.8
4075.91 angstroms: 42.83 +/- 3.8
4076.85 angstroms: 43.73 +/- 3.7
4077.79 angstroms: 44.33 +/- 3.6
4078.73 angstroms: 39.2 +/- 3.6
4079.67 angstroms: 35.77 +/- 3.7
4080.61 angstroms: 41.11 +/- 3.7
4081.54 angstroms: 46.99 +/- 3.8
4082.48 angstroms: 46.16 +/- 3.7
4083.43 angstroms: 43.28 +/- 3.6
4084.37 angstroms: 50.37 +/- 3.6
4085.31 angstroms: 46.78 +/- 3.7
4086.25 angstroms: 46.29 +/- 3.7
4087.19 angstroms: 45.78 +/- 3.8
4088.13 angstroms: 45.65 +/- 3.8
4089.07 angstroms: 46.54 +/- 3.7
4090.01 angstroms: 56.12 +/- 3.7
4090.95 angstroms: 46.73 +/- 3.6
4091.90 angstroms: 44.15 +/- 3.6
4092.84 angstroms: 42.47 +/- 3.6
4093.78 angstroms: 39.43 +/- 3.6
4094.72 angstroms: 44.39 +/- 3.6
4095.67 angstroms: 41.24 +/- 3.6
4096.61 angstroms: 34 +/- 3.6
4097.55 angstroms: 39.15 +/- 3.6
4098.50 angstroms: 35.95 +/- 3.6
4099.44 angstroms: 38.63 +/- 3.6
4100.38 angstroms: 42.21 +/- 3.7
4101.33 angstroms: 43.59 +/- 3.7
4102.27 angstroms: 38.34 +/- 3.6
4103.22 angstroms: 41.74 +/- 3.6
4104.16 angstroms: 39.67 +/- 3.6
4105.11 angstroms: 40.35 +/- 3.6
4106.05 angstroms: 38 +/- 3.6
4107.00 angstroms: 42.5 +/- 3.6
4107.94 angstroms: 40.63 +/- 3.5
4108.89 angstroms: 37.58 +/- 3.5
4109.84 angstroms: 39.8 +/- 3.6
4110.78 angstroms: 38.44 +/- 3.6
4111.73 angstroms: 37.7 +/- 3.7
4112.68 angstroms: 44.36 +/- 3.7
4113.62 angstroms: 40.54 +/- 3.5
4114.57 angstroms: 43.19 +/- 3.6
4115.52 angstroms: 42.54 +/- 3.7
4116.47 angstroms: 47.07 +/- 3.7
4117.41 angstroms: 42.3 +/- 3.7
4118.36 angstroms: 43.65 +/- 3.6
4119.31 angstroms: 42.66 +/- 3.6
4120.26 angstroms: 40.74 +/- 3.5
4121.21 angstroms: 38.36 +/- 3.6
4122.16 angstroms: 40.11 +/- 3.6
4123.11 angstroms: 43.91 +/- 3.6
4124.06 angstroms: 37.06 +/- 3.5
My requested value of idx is 1.69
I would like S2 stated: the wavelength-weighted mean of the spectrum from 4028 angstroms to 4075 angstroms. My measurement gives 41.7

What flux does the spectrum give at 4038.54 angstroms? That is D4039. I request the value 44.65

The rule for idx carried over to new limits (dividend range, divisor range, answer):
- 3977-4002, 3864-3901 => 1.73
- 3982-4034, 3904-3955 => 1.47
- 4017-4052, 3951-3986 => 1.60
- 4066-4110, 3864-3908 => 1.88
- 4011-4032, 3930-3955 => 1.91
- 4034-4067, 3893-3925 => 1.32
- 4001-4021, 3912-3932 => 1.31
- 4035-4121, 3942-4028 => 1.27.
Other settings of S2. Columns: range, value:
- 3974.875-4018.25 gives 39.6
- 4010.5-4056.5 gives 42.8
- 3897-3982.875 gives 28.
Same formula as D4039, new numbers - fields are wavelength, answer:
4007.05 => 34.45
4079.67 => 35.77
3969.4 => 16.07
